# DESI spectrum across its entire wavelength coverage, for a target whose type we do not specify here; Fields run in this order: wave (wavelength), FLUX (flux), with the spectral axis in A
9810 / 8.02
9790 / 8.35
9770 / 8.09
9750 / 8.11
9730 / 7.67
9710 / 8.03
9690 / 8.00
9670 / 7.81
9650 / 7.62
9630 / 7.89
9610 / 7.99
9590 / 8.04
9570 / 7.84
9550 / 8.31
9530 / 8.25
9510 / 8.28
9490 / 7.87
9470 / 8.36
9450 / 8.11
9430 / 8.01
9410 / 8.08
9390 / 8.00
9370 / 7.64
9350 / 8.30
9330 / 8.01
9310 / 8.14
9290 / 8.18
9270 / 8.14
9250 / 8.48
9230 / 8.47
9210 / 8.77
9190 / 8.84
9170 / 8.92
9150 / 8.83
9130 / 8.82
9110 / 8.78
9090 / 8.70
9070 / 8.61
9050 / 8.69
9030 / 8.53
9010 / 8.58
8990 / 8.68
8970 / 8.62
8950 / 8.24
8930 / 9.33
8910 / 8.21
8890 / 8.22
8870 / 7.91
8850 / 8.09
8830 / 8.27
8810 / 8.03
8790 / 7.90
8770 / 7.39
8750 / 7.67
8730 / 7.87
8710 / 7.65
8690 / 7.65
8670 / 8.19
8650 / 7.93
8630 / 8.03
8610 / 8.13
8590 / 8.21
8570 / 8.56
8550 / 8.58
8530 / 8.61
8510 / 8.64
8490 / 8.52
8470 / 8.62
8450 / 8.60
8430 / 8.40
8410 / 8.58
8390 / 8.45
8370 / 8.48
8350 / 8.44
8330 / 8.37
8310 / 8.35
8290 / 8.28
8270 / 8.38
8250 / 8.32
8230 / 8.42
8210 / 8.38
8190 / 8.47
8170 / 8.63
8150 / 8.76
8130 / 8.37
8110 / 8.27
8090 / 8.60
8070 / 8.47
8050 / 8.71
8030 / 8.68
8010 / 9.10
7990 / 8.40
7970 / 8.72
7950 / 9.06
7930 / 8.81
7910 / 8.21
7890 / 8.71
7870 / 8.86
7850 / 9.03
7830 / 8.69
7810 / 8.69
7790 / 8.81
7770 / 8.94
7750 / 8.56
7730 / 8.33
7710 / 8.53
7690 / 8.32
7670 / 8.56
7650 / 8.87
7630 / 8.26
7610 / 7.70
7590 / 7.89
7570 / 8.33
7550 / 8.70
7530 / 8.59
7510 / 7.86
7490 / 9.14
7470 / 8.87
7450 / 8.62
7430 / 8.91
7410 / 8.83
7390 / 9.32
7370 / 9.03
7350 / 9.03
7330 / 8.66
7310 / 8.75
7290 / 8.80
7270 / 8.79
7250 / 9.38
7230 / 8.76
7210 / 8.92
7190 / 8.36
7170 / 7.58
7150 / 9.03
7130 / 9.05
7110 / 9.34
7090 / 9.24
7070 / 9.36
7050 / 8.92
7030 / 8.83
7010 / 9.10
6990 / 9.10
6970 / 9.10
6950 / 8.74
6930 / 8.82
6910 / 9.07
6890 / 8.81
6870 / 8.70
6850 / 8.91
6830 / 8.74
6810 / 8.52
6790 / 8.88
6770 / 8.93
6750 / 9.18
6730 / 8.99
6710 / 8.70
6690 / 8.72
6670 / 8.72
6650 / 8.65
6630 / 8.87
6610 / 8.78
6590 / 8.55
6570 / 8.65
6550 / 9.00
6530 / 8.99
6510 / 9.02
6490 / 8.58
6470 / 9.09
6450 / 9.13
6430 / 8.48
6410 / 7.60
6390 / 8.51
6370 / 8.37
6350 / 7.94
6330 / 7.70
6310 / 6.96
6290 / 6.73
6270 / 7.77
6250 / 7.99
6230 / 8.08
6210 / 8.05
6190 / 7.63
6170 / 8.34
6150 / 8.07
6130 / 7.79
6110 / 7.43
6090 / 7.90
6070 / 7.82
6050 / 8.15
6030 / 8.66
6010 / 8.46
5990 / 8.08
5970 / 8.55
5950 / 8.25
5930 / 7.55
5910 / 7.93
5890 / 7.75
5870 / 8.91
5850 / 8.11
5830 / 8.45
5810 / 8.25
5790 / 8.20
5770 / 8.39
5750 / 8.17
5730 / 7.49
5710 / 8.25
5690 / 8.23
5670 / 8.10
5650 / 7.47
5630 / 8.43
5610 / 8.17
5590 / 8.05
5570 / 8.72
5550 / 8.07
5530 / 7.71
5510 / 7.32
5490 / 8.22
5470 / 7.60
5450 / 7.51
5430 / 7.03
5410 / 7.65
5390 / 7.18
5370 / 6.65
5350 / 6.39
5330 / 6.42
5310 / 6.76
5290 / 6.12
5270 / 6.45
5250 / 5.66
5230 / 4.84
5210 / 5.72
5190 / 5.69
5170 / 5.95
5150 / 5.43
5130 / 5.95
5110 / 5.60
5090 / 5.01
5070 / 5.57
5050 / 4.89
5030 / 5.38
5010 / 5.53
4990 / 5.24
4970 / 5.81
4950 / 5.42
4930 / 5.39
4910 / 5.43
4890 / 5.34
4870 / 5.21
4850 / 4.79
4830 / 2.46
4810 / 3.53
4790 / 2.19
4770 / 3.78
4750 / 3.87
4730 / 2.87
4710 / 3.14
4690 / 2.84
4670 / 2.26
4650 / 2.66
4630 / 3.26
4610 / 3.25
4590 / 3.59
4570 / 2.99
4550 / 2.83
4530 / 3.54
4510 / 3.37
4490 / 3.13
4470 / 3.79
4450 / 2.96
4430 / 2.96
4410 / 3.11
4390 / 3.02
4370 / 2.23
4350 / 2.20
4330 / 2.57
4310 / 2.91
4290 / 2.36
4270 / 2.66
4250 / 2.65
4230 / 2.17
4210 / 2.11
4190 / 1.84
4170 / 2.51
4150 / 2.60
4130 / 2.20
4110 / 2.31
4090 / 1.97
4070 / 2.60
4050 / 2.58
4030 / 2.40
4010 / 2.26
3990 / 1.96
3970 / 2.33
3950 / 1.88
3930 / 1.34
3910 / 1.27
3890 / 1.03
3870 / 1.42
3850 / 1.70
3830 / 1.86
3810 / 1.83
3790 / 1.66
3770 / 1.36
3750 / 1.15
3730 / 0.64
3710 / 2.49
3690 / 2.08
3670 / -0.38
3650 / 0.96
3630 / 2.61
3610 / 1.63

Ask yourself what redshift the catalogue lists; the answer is 0.22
